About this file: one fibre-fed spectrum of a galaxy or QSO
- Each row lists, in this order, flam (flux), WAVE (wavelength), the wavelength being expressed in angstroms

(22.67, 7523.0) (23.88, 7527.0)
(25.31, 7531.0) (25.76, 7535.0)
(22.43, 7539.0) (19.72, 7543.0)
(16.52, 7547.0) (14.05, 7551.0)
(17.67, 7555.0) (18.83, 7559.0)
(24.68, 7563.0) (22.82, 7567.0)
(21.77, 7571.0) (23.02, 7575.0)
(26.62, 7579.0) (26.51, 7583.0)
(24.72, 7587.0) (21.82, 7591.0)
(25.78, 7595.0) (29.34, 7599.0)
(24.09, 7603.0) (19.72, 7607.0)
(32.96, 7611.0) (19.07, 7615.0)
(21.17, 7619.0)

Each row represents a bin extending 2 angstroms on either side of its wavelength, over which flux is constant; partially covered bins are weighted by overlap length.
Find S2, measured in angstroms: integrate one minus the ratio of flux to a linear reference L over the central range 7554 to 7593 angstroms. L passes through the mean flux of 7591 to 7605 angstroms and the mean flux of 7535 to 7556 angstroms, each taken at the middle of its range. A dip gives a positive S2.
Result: -0.8 angstroms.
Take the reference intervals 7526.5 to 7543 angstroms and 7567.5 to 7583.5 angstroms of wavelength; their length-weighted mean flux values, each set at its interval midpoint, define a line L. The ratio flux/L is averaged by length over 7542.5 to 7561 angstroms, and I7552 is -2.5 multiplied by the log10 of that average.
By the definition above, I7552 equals 0.36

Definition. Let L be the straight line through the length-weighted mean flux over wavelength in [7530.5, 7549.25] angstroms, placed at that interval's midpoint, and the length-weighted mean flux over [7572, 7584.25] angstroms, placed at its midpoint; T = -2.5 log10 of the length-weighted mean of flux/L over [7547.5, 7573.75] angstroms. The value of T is 0.18 mag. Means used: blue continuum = 21.6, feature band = 19.9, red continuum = 25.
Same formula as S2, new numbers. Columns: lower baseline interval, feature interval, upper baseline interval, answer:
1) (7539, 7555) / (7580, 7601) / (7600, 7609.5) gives -3.67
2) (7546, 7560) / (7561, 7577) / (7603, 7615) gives -3.52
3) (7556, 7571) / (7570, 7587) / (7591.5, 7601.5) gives -0.50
